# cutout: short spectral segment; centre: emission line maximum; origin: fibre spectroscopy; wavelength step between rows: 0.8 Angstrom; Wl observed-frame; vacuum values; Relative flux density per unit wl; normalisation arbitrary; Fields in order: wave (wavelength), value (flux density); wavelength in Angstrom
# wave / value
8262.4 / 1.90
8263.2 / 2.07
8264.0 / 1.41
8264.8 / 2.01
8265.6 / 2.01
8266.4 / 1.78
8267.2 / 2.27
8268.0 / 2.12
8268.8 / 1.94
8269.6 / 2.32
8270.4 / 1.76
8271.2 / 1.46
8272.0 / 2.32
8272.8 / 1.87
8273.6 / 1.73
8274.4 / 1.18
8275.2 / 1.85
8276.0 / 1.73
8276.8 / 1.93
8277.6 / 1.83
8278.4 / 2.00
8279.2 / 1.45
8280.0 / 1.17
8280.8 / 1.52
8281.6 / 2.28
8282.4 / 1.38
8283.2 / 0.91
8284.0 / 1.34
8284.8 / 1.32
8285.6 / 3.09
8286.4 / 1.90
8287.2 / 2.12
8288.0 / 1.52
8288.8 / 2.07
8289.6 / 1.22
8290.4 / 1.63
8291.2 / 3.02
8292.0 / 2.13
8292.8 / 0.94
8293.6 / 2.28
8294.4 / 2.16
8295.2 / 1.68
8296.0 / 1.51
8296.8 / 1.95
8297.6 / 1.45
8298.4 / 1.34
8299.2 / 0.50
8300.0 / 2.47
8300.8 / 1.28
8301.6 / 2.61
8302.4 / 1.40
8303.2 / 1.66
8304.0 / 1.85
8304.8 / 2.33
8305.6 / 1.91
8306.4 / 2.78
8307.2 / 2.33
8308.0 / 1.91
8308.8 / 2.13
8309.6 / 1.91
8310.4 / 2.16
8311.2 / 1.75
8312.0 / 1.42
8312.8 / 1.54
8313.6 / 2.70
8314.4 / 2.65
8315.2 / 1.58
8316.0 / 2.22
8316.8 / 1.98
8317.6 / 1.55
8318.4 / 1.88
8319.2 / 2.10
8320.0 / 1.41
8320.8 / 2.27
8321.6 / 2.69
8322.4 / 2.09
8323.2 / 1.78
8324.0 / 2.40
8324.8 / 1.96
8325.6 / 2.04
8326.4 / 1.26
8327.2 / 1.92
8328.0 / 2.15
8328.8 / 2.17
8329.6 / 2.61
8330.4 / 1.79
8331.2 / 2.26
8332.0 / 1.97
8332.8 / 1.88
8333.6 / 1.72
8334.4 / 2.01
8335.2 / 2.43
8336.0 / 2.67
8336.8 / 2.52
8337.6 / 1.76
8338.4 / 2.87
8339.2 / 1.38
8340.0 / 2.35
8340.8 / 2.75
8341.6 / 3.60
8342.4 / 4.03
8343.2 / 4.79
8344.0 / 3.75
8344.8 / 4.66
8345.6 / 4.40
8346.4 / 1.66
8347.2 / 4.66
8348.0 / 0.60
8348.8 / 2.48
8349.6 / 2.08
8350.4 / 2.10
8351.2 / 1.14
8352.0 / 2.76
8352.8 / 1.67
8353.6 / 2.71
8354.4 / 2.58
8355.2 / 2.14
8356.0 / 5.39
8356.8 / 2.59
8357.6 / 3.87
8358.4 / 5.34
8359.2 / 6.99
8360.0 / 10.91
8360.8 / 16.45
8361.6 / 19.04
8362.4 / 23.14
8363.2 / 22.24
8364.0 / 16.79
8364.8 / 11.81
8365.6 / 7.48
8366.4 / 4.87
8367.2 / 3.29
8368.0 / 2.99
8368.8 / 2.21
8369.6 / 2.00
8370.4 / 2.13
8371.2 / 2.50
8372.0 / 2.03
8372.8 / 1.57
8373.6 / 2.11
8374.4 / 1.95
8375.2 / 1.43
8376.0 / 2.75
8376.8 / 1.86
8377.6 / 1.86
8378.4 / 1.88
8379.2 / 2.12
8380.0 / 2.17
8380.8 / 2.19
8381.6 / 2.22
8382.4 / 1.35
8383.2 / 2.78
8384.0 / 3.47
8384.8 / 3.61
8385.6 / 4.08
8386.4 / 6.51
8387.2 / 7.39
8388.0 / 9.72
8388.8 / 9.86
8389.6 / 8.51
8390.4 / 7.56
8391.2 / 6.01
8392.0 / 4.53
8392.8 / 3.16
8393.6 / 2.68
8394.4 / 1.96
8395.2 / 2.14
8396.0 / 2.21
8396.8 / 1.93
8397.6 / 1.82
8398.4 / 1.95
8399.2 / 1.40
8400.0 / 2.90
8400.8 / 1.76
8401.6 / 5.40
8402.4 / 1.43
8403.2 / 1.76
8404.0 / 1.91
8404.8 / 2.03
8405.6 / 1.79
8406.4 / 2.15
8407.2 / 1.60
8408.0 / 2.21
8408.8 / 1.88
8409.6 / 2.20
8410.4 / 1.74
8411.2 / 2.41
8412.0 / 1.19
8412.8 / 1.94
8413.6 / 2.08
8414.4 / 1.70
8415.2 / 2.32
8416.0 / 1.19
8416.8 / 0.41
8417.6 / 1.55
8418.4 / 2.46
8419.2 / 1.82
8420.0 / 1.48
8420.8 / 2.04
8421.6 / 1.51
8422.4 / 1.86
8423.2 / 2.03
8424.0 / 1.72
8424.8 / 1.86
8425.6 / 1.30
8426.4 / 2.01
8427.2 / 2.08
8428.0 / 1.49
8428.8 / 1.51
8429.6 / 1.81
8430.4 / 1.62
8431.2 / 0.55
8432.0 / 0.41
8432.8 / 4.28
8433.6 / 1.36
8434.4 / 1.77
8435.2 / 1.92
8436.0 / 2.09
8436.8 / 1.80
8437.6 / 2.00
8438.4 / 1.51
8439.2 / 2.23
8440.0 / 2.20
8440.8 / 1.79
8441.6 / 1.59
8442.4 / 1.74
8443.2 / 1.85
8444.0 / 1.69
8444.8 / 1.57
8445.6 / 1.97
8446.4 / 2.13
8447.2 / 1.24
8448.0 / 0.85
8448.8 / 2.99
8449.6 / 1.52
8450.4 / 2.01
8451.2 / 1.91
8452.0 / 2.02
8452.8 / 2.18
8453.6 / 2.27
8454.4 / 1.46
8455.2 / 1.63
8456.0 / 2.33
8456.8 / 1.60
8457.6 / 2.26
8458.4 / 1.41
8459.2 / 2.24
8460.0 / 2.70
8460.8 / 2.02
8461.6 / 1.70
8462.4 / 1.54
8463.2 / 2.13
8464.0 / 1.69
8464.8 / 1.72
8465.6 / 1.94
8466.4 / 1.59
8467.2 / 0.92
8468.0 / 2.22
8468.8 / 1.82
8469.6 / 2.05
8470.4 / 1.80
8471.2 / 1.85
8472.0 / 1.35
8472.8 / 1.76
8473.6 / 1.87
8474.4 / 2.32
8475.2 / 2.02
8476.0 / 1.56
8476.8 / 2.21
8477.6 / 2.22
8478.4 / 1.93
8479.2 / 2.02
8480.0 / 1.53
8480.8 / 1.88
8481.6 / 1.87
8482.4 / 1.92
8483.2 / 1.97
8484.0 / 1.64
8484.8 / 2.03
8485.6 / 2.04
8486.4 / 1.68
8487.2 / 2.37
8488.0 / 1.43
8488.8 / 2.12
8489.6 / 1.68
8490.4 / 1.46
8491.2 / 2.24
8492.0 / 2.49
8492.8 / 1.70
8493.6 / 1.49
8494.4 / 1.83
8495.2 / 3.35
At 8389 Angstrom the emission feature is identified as [N II] 6583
